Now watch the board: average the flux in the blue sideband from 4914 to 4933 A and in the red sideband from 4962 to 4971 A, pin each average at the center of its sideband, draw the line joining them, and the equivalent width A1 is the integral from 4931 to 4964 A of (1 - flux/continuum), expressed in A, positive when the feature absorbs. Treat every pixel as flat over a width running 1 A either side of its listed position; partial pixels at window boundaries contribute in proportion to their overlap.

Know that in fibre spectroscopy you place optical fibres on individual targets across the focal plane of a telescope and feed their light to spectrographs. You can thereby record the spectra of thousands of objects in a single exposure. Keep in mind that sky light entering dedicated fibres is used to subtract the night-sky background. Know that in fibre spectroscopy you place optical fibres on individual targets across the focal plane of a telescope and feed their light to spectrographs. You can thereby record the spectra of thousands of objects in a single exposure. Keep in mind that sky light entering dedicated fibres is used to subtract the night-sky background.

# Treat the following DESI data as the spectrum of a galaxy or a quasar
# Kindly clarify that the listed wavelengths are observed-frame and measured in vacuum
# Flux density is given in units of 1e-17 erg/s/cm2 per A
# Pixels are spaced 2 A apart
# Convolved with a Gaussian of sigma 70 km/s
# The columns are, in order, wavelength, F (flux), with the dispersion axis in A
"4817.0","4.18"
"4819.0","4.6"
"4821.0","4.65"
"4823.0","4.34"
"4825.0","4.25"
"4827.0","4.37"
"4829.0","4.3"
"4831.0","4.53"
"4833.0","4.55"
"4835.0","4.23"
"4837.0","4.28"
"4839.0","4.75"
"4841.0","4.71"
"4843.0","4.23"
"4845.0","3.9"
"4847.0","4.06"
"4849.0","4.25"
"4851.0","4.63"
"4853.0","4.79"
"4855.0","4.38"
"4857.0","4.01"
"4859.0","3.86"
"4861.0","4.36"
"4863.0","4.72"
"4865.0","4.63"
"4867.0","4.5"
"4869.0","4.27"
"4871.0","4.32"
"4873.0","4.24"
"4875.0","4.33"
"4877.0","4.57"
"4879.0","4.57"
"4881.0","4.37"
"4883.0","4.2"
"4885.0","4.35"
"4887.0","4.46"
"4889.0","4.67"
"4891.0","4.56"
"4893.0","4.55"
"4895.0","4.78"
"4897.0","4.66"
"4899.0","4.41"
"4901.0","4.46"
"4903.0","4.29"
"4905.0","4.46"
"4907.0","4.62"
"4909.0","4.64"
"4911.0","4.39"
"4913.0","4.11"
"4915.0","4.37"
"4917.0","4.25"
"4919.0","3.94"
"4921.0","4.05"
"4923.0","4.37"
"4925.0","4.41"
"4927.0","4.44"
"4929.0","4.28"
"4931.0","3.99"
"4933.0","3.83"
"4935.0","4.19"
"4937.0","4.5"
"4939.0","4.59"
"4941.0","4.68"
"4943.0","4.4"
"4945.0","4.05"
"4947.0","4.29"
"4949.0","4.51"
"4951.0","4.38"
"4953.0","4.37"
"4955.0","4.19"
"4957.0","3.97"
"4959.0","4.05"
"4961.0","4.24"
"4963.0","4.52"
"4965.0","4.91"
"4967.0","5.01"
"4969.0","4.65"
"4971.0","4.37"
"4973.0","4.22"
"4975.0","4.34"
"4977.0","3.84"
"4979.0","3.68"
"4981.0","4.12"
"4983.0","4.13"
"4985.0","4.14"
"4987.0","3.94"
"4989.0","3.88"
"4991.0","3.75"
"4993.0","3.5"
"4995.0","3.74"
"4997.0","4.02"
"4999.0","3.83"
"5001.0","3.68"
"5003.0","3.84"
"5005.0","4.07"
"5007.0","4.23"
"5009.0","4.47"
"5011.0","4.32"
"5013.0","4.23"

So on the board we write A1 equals 1.53 A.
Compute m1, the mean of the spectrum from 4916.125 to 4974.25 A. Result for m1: 4.33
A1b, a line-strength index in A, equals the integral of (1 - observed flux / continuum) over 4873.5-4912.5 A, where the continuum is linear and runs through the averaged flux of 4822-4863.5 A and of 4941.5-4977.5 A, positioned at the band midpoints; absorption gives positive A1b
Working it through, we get -1.1 A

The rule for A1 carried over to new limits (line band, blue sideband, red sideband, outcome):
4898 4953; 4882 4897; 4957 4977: 1.8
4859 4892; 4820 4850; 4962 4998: -1.0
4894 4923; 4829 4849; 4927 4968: -0.2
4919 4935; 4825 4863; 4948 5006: 0.1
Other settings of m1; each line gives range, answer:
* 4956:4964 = 4.2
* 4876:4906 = 4.49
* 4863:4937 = 4.38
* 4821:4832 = 4.38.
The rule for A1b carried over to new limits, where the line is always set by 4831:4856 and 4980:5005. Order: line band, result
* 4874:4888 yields -0.4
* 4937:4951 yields -1.3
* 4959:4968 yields -1.4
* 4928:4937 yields -0.1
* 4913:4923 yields -0.1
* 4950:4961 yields -0.5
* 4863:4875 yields -0.3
